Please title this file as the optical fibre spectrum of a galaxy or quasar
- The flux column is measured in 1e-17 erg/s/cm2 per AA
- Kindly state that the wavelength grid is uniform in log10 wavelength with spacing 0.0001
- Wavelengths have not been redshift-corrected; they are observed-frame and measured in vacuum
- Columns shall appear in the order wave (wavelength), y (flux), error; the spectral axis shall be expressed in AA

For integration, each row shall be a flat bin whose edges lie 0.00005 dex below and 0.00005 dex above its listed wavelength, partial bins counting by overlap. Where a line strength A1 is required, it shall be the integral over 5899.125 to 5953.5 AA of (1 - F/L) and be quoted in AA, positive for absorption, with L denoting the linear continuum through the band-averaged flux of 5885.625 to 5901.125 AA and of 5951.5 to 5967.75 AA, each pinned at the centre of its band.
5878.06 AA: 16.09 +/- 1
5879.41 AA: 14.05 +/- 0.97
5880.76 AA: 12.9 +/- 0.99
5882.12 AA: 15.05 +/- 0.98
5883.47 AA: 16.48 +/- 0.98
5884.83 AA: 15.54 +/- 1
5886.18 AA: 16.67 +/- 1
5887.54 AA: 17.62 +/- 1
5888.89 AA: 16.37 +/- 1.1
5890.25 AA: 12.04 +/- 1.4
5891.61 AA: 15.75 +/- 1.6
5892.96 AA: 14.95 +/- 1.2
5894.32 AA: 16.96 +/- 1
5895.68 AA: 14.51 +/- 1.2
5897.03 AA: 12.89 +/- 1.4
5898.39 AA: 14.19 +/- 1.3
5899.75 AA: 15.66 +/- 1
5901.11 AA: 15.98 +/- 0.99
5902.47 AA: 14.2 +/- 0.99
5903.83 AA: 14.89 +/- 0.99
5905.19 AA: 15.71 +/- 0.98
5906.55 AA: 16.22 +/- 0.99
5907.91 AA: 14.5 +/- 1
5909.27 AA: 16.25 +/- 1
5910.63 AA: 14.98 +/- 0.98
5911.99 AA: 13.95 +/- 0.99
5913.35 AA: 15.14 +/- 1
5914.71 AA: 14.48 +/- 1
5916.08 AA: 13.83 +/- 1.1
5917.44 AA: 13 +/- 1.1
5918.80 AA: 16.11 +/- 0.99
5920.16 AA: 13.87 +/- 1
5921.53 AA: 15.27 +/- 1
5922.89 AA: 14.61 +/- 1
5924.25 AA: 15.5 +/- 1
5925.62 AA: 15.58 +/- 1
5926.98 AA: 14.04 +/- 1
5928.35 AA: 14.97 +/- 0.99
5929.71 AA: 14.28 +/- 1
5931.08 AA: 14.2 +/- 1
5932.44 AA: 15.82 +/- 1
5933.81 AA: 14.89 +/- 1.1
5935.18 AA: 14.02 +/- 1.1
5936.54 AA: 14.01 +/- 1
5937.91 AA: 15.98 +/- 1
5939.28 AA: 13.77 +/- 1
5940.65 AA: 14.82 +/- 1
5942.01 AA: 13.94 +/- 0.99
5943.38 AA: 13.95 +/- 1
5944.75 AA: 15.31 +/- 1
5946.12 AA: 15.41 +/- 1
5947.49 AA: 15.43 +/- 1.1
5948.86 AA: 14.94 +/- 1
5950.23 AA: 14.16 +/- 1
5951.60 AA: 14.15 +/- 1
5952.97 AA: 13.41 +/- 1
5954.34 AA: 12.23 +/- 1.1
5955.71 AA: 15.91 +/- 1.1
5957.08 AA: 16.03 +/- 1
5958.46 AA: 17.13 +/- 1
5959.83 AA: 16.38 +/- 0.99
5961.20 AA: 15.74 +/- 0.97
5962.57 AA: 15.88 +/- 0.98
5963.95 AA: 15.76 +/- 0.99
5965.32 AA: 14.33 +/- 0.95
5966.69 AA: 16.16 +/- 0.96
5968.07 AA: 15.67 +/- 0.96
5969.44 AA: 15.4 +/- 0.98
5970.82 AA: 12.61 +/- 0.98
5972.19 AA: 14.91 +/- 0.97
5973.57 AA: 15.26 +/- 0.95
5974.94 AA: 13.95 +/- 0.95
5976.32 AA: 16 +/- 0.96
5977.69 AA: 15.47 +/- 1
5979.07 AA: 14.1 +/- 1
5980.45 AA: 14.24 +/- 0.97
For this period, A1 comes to 1.77 AA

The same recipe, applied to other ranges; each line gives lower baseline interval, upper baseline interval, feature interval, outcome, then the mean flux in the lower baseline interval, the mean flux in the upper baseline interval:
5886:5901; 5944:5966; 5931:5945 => 0.51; 15.2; 15.1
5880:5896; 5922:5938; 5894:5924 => 0.49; 15.4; 14.8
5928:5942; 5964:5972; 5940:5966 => -0.35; 14.6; 14.9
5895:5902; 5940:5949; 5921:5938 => -0.06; 14.6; 14.8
